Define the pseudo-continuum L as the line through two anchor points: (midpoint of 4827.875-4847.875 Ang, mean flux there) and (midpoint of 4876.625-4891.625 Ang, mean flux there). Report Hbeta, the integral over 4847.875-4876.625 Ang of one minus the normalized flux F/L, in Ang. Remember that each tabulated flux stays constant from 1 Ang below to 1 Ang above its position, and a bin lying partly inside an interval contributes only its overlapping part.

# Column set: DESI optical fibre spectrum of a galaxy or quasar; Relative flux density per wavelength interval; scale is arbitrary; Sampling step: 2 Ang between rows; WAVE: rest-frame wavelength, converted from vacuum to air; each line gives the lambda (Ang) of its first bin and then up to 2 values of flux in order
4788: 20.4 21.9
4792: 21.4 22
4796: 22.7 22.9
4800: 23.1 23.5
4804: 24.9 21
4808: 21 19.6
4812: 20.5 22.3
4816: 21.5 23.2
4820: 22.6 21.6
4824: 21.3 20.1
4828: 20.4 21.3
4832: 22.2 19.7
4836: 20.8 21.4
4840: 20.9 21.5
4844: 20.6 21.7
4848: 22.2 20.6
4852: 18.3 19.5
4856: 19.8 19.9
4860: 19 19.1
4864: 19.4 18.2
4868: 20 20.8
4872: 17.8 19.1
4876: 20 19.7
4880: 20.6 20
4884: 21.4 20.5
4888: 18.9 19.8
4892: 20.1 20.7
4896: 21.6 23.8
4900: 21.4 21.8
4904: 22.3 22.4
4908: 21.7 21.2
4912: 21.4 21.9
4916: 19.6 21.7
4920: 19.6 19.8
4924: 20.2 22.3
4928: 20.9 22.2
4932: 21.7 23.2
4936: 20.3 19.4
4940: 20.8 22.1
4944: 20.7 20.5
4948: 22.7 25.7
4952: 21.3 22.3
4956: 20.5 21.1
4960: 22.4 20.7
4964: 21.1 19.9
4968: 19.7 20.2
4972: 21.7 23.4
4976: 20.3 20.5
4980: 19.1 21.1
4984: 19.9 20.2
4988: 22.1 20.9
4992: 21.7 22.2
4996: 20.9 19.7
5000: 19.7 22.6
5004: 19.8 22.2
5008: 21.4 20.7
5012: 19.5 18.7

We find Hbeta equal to 1.5 Ang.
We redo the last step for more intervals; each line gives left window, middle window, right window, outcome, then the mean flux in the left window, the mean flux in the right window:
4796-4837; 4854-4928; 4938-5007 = 3.29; 21.7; 21.1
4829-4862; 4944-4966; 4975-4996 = -1.00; 20.5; 20.8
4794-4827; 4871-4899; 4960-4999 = 1.56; 22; 20.8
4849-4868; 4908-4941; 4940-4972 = -0.49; 19.3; 21.4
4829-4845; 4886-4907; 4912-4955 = 0.01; 21.1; 21.4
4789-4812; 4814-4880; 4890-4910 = 4.26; 22.1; 21.6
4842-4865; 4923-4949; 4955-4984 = -0.90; 20.1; 20.8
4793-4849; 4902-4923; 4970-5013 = 0.07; 21.7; 20.9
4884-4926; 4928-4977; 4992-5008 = -0.77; 21.1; 21.1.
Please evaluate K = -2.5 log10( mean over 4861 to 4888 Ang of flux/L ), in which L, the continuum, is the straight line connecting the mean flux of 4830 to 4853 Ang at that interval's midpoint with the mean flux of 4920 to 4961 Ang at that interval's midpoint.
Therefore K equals 0.074 mag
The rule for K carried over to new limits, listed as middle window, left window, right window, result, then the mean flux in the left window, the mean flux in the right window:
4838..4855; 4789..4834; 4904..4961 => 0.05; 21.8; 21.4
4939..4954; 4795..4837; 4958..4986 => -0.05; 21.7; 20.8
